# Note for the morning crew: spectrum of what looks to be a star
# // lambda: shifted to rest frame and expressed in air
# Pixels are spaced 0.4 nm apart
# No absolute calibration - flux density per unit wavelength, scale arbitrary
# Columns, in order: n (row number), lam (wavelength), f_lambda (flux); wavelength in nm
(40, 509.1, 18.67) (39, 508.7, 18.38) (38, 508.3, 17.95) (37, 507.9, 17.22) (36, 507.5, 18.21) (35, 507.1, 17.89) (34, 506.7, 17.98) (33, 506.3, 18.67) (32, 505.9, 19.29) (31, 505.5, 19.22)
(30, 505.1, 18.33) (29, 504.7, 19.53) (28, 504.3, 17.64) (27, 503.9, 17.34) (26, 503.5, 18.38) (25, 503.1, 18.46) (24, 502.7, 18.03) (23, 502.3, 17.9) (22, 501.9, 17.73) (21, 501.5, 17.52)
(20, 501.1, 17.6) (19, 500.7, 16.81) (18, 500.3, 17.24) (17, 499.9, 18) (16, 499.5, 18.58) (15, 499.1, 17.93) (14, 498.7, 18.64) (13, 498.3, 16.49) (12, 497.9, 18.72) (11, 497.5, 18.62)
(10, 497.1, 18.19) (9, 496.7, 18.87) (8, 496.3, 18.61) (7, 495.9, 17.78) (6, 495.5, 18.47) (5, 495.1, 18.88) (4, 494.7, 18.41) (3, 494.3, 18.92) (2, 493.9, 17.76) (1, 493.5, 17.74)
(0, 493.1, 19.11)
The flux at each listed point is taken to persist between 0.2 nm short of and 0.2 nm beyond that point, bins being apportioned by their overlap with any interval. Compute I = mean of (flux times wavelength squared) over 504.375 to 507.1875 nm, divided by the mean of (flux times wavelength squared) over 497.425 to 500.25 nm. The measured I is 1.06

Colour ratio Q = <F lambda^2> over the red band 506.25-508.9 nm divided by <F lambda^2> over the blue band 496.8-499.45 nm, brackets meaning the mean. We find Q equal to 1.0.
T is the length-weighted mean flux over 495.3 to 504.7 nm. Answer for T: 18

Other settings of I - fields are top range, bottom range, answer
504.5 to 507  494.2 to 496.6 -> 1.06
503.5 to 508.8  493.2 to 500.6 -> 1.04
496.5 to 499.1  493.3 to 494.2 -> 1.04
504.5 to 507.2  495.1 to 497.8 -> 1.05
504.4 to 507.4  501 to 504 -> 1.06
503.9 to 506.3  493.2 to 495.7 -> 1.06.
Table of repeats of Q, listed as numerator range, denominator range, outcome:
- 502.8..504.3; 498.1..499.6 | 1.03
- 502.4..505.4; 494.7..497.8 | 1.02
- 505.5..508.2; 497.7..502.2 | 1.06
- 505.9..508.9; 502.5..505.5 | 1.00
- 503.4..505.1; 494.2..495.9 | 1.02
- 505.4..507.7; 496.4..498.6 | 1.05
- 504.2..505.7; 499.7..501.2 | 1.10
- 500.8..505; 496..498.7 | 1.01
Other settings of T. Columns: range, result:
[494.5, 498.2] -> 18.5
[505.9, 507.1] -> 18.4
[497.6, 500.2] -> 18.1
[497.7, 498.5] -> 17.6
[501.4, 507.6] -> 18.3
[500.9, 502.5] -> 17.7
